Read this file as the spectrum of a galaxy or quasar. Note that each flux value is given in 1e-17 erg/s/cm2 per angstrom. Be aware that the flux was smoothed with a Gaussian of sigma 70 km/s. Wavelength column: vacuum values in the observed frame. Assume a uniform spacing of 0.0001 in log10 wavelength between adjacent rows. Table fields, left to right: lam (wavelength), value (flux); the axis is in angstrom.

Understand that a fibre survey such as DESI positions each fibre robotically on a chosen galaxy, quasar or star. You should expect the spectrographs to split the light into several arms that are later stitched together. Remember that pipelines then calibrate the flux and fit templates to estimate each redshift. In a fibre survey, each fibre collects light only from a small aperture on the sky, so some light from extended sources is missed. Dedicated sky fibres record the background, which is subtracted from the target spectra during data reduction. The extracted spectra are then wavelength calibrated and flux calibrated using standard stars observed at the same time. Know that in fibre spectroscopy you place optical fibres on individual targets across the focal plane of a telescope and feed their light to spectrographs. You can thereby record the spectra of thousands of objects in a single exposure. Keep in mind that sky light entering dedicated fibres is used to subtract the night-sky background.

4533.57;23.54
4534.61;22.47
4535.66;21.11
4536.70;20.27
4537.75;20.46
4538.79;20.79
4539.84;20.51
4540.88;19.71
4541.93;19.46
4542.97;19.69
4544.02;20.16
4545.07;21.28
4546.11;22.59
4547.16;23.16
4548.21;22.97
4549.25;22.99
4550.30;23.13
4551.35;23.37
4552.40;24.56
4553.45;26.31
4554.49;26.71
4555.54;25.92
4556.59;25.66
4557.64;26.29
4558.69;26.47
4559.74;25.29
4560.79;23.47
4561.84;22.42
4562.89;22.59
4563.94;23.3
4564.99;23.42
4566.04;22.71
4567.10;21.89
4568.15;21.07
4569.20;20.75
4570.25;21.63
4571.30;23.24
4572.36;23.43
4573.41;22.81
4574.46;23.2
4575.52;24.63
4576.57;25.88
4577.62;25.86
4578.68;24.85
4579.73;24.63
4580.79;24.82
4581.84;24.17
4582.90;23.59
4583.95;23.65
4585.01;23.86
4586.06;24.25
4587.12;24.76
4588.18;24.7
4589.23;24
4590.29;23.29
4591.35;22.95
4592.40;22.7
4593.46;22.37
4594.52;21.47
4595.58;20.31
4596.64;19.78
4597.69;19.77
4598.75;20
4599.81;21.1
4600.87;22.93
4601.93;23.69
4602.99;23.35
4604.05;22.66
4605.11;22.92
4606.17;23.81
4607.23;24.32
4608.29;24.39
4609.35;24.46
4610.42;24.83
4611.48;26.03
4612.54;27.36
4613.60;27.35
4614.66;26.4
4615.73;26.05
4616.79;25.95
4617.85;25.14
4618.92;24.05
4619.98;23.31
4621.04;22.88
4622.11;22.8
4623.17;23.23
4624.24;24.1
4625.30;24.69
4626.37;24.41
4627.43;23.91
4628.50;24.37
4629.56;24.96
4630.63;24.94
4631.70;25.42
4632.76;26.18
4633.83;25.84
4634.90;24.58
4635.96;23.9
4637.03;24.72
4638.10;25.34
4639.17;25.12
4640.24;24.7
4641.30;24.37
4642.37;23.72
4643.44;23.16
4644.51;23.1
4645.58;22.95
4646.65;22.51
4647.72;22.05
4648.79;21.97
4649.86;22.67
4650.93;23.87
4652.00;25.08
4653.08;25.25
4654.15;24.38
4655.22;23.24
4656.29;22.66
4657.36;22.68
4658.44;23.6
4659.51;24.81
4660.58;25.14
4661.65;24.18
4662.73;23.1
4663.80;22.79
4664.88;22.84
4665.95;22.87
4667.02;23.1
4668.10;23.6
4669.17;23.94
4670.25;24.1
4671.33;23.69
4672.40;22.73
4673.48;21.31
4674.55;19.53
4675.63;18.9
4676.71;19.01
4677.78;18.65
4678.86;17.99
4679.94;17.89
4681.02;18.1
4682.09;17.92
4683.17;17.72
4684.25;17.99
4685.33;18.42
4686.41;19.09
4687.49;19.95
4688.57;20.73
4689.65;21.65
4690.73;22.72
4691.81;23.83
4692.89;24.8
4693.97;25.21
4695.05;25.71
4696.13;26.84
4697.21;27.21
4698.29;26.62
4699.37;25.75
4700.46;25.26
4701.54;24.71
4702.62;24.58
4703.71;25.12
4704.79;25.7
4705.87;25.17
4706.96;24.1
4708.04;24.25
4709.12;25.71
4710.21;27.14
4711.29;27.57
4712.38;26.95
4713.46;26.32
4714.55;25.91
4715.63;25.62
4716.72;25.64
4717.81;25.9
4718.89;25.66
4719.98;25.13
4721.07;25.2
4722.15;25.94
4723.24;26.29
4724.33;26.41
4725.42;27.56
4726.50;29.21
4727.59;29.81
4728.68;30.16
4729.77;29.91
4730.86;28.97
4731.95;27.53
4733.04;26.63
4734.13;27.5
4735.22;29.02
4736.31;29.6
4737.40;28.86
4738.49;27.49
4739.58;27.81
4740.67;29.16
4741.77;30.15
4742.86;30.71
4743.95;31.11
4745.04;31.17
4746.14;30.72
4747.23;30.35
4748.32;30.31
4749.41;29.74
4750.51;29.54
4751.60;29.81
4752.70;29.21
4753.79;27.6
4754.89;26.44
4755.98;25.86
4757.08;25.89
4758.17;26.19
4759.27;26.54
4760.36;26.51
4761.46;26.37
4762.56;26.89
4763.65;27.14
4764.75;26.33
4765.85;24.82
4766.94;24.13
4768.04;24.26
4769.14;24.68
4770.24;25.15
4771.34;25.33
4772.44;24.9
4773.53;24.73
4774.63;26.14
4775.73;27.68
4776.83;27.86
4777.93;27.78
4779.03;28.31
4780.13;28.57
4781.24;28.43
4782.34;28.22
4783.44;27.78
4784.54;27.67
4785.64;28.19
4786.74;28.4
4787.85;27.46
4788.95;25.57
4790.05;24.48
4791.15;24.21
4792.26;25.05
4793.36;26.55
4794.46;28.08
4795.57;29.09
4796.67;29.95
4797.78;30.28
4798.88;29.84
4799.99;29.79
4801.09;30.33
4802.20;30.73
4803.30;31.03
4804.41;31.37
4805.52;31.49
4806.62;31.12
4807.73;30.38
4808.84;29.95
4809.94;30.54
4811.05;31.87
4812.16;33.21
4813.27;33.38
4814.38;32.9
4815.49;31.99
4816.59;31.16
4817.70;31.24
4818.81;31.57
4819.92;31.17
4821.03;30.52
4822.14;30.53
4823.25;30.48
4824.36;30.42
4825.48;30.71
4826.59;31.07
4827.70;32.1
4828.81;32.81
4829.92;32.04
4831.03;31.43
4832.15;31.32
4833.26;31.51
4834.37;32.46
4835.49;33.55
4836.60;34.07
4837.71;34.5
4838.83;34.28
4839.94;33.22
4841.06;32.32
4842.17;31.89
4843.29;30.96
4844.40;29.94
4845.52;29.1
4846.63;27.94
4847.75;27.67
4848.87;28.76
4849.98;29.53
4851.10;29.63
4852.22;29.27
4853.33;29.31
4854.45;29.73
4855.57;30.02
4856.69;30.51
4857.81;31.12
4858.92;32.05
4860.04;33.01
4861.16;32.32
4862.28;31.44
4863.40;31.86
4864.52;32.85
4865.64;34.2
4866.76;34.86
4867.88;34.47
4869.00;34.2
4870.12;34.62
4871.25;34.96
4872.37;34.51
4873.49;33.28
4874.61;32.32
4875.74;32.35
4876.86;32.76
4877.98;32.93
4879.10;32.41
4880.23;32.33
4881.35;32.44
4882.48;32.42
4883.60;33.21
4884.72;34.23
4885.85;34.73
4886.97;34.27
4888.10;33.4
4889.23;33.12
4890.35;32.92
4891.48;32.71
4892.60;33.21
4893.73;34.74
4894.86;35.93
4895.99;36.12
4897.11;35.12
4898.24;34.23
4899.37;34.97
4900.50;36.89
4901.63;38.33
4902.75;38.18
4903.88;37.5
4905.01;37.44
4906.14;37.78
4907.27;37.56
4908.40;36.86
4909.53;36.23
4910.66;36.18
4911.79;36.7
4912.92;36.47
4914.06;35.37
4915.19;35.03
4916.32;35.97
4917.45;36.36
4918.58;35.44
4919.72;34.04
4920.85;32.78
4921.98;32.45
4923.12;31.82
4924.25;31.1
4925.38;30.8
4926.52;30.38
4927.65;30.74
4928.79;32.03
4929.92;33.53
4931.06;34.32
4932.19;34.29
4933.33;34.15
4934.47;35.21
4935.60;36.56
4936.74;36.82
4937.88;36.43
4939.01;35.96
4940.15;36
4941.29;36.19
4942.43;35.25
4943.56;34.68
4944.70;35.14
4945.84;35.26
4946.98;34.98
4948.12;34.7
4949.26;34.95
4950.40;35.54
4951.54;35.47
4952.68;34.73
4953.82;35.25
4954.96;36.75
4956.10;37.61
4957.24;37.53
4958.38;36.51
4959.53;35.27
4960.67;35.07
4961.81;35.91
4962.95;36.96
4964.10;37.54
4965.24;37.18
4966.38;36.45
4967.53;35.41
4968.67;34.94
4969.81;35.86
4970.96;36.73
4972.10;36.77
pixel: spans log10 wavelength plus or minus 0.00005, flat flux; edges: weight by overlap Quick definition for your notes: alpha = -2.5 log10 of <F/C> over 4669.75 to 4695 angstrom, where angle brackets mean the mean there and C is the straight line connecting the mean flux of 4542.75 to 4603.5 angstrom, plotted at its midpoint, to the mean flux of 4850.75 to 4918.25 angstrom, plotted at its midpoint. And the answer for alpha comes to 0.296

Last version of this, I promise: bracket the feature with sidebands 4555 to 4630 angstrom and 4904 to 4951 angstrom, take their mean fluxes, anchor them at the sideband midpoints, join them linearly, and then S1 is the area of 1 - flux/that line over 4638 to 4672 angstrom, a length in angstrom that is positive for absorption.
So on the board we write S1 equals 2.9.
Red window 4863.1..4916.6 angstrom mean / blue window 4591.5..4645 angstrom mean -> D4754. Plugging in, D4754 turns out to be 1.45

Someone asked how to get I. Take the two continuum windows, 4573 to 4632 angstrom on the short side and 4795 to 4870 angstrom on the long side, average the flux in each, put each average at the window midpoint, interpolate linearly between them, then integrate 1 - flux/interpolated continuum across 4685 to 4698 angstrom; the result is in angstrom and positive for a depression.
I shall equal 1.8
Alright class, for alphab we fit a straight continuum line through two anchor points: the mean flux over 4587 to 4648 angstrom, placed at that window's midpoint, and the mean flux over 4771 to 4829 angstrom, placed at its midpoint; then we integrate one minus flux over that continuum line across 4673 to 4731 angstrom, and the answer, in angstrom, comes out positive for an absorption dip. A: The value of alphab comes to 5.3 angstrom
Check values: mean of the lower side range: 23.9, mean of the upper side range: 29.3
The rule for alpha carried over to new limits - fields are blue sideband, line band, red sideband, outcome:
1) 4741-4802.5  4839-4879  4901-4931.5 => 0.01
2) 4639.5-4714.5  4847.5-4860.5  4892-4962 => 0.06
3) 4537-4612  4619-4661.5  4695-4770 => 0.04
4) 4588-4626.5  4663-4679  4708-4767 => 0.17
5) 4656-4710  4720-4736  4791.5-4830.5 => -0.09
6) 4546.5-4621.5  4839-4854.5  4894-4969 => 0.09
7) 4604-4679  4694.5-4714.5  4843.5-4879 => 0.01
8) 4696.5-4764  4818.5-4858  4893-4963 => 0.02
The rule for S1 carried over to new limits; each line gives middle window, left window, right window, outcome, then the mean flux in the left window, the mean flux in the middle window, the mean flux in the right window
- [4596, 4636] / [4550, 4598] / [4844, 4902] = 1.3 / 23.6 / 24.1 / 32.7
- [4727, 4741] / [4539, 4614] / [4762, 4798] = -1.4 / 23.3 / 28.6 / 26.8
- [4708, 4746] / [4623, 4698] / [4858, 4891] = -2.3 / 22.9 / 27.7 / 33.2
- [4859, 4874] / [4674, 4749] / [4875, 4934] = -0.4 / 25.3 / 33.5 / 34.4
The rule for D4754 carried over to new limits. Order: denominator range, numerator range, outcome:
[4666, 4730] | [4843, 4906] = 1.38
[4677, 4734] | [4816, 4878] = 1.29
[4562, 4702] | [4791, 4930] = 1.40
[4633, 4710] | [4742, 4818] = 1.23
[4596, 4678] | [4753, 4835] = 1.22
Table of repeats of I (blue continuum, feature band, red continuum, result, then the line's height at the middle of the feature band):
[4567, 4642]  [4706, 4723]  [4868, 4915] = 1.37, 28.1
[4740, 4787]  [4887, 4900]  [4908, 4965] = -0.41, 33.2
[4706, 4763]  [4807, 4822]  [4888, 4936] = -0.30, 30.9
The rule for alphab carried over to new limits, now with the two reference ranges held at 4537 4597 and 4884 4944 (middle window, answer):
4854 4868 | 0.41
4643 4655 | 1.19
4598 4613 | 0.51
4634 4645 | 0.55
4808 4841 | -0.06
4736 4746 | -0.19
